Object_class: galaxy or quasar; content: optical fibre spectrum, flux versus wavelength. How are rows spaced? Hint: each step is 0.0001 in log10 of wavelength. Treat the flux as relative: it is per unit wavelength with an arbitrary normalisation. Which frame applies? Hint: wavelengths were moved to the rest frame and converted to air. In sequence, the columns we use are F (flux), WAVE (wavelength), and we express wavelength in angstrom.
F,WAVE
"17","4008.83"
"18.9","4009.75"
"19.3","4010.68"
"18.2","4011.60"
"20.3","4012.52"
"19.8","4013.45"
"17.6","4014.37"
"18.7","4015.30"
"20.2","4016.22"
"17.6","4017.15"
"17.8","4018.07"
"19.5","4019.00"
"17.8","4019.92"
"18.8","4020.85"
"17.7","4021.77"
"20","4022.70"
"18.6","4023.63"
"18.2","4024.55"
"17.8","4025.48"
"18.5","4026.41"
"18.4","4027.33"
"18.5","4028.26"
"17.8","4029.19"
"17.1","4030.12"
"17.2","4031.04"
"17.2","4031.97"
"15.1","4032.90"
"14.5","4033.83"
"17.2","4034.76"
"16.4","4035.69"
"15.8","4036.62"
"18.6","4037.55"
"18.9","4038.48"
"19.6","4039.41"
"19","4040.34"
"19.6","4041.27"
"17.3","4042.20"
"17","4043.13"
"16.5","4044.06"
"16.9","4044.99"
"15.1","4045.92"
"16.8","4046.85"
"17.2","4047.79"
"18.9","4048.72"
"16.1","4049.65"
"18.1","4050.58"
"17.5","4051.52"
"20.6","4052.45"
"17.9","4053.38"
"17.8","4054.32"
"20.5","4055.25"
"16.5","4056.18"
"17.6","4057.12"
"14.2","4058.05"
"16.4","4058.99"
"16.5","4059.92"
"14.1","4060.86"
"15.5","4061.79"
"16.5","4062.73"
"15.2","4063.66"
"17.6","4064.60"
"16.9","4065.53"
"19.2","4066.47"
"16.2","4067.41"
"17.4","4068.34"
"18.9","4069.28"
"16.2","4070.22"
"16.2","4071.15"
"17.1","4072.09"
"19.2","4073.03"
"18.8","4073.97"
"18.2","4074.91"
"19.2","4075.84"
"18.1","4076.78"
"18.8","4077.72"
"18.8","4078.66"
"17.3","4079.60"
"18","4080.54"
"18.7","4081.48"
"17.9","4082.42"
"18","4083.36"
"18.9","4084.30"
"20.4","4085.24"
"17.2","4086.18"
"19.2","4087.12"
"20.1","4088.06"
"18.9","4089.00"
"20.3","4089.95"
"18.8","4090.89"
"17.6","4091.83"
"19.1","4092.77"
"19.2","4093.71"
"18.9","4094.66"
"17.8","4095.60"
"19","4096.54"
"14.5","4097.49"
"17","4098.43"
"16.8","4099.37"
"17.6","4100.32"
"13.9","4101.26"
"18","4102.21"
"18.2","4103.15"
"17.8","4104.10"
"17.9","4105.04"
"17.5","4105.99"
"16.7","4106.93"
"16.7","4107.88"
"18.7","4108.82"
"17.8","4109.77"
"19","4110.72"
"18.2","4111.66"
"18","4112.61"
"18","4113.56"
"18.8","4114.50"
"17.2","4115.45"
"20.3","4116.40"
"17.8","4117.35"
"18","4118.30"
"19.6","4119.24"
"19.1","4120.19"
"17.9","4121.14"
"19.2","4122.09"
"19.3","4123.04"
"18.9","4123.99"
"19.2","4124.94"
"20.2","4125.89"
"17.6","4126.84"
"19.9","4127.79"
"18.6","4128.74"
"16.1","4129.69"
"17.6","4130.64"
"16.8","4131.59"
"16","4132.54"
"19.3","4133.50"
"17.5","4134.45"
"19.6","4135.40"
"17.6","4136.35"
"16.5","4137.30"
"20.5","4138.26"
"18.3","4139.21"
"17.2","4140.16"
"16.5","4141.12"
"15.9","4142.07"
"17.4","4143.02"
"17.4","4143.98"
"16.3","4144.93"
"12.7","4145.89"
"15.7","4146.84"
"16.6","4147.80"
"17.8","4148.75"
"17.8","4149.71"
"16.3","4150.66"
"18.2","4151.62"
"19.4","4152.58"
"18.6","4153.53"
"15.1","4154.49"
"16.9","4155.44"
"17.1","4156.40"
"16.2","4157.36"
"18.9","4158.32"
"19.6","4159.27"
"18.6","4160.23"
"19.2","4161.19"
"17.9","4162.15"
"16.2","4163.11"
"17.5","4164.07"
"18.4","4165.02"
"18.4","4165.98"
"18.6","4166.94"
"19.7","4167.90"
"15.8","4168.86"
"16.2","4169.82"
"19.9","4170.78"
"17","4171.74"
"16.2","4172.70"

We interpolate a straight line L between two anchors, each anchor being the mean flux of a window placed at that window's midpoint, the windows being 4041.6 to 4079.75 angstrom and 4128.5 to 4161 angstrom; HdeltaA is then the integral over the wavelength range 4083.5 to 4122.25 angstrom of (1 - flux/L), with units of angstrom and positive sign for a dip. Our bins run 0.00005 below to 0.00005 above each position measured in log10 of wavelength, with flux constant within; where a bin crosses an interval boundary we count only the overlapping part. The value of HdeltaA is -1.8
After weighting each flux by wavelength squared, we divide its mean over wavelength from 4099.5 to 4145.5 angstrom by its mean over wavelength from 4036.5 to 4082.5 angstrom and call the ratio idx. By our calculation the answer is 1.1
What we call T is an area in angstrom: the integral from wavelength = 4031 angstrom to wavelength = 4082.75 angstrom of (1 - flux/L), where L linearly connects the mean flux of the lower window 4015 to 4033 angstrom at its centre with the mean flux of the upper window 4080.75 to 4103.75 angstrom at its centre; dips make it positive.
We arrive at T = 2.2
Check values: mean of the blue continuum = 18.2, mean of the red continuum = 18.2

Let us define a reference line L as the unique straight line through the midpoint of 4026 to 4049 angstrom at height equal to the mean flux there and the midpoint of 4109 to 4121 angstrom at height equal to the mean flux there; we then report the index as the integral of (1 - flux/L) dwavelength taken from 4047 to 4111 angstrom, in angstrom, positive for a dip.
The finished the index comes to 0.8 angstrom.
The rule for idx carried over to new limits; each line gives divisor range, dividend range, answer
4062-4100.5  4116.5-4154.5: 1.01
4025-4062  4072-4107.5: 1.07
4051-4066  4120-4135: 1.12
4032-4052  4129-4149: 1.04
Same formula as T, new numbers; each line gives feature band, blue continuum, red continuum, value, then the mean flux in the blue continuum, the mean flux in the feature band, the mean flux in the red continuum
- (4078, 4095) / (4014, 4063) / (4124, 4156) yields -1.16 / 17.6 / 18.7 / 17.5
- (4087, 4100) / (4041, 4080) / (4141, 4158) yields -0.89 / 17.4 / 18.3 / 16.8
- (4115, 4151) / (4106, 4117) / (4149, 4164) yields 0.25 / 18.1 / 17.8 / 17.7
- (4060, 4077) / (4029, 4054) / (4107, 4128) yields 0.57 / 17.4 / 17.2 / 18.6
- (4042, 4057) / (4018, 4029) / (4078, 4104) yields 0.65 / 18.5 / 17.5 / 18.1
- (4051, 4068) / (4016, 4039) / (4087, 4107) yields 0.78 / 17.8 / 17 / 17.9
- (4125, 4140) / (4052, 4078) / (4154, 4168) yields -0.38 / 17.4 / 18.2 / 17.8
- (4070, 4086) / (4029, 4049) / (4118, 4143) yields -0.54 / 17.2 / 18.2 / 18.2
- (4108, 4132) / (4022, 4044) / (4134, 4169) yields -1.19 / 17.7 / 18.5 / 17.5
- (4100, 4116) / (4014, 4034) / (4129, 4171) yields -0.01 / 18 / 17.7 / 17.5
